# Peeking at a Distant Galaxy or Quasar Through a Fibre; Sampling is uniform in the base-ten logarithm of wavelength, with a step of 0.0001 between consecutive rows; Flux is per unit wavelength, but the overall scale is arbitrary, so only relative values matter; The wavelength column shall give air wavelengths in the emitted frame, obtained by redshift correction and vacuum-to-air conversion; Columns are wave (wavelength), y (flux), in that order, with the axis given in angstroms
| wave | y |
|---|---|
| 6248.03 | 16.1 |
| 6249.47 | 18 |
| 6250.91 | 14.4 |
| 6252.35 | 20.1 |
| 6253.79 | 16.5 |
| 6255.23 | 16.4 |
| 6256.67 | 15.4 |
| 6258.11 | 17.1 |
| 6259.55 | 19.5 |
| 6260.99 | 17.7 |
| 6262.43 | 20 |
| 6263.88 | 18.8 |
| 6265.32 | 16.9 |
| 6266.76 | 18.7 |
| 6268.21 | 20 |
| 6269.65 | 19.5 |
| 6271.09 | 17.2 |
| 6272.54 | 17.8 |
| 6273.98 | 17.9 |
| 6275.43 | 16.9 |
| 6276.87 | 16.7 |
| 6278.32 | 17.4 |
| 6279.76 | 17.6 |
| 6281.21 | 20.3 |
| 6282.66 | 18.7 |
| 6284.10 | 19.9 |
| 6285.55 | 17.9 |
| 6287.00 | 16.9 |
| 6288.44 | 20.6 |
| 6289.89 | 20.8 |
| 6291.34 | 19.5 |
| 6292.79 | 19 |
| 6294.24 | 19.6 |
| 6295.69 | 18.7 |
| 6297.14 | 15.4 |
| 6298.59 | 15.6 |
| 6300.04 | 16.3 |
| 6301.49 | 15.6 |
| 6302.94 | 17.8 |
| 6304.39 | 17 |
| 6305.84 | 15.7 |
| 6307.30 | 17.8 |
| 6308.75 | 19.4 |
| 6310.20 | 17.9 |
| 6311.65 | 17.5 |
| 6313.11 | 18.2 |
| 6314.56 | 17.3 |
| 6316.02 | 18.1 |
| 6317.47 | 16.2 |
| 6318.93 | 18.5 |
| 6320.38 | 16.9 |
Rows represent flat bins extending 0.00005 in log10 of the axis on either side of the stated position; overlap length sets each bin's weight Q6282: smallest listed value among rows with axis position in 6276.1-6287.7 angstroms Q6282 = 16.7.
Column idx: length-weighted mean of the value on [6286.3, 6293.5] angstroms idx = 19.4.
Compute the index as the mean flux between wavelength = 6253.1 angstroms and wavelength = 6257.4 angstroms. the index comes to 16.1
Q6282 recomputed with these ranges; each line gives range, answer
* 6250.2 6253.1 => 14.4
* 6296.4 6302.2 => 15.4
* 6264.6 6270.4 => 16.9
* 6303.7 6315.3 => 15.7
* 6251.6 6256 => 16.4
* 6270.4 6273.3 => 17.2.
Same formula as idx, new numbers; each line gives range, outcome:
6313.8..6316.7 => 17.7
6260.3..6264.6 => 18.8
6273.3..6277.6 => 17.1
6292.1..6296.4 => 19.1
